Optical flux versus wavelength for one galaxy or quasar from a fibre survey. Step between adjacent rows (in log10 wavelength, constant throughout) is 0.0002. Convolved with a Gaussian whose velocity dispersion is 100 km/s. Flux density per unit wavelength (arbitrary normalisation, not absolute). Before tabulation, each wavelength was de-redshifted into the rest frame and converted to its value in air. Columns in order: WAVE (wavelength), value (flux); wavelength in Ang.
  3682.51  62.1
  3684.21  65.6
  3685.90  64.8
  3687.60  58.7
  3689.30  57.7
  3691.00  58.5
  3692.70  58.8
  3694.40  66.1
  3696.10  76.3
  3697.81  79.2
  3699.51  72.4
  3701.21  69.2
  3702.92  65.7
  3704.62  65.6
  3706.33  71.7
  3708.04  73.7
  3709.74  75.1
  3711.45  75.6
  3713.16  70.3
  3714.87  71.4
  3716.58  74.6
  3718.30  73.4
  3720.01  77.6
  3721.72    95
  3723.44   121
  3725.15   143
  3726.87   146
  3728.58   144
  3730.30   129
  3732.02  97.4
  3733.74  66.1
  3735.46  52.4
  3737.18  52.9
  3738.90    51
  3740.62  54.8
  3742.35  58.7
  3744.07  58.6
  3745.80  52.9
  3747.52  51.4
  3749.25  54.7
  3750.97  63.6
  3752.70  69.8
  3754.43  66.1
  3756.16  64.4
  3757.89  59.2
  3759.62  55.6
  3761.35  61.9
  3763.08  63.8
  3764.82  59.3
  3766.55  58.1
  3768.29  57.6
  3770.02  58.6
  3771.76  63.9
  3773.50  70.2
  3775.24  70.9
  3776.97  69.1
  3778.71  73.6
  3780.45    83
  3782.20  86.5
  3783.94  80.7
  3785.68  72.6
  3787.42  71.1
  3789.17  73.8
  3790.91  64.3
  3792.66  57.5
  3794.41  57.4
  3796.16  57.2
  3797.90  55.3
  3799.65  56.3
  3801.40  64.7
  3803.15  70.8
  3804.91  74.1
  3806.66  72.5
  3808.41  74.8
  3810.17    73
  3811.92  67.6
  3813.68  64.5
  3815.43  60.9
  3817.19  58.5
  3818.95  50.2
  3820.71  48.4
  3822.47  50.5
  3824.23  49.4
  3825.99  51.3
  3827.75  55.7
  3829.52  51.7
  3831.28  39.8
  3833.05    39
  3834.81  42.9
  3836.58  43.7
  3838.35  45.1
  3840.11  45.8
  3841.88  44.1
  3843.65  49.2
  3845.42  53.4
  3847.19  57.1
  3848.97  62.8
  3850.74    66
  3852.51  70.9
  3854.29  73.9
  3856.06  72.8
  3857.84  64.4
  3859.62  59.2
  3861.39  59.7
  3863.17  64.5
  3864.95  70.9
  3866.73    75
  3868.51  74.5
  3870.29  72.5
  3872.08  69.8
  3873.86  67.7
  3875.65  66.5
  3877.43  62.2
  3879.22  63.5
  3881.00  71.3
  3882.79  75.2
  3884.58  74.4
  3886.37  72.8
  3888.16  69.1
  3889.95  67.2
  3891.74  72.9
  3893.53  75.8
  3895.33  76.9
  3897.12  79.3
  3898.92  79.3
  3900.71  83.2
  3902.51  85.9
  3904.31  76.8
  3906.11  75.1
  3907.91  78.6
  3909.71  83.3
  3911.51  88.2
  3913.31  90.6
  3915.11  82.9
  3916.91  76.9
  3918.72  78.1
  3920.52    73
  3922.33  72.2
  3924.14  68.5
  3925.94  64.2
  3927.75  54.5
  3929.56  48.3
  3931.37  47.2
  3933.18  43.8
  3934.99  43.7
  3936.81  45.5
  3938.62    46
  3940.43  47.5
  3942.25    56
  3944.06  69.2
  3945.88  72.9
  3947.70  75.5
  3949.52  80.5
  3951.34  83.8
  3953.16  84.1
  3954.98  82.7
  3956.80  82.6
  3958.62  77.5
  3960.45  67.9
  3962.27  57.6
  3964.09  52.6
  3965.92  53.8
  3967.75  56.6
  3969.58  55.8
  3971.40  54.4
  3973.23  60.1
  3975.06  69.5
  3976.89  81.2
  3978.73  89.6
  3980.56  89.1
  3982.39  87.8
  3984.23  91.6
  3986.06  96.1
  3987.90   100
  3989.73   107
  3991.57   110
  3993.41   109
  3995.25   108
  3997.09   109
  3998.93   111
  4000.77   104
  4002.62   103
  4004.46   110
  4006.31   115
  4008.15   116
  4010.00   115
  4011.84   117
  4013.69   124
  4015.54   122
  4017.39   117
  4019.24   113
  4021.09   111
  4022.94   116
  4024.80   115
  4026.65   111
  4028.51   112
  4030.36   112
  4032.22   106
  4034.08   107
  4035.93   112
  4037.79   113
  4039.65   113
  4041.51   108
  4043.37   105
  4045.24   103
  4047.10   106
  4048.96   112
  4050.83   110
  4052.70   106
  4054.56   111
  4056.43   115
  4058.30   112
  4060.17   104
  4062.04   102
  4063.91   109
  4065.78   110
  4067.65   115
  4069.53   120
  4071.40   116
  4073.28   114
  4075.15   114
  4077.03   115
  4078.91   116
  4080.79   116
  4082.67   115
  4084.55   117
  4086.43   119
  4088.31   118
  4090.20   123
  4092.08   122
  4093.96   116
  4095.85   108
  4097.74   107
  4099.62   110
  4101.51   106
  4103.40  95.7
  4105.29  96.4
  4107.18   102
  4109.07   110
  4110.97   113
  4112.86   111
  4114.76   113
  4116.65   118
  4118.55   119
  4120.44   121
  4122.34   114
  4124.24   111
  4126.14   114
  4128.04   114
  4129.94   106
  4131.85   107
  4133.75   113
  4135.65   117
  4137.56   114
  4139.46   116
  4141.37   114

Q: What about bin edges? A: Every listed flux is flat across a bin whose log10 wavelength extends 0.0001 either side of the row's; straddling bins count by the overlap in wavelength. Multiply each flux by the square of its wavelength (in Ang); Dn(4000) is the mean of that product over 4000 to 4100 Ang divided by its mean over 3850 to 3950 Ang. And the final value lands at 1.76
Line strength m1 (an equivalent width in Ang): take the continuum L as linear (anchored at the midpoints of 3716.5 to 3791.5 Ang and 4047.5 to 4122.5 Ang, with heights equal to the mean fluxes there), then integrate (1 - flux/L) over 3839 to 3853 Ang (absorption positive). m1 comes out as 4.8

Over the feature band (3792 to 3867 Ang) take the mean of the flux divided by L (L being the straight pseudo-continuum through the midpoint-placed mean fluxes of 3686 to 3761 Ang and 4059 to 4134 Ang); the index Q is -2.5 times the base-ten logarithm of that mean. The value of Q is 0.40 mag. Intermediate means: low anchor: 74.2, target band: 58.5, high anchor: 112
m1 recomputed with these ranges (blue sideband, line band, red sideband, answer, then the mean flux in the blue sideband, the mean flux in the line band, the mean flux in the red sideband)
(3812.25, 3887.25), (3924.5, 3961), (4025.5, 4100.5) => 8.5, 59.9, 63.7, 112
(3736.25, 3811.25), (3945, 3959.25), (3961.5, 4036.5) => 1.7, 64.4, 80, 97.9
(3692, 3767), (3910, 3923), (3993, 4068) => 2.2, 74.3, 80.6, 111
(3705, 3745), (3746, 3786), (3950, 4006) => 8.8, 83.8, 65.6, 85.2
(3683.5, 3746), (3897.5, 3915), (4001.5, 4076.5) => 2.8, 77.2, 82.3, 112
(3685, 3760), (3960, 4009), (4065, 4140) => 6.5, 74.3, 87.8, 113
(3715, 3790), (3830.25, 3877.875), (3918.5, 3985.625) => 7.3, 74.5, 59.7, 66.7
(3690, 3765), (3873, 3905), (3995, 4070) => 7.0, 74.3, 73.3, 111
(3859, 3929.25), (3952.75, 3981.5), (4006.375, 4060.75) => 7.4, 73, 69.5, 112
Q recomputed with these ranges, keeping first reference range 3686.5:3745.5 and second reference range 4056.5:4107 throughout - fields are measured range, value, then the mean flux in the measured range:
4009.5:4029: -0.09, 116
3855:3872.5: 0.32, 68.4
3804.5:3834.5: 0.46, 57.2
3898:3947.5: 0.39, 67.9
